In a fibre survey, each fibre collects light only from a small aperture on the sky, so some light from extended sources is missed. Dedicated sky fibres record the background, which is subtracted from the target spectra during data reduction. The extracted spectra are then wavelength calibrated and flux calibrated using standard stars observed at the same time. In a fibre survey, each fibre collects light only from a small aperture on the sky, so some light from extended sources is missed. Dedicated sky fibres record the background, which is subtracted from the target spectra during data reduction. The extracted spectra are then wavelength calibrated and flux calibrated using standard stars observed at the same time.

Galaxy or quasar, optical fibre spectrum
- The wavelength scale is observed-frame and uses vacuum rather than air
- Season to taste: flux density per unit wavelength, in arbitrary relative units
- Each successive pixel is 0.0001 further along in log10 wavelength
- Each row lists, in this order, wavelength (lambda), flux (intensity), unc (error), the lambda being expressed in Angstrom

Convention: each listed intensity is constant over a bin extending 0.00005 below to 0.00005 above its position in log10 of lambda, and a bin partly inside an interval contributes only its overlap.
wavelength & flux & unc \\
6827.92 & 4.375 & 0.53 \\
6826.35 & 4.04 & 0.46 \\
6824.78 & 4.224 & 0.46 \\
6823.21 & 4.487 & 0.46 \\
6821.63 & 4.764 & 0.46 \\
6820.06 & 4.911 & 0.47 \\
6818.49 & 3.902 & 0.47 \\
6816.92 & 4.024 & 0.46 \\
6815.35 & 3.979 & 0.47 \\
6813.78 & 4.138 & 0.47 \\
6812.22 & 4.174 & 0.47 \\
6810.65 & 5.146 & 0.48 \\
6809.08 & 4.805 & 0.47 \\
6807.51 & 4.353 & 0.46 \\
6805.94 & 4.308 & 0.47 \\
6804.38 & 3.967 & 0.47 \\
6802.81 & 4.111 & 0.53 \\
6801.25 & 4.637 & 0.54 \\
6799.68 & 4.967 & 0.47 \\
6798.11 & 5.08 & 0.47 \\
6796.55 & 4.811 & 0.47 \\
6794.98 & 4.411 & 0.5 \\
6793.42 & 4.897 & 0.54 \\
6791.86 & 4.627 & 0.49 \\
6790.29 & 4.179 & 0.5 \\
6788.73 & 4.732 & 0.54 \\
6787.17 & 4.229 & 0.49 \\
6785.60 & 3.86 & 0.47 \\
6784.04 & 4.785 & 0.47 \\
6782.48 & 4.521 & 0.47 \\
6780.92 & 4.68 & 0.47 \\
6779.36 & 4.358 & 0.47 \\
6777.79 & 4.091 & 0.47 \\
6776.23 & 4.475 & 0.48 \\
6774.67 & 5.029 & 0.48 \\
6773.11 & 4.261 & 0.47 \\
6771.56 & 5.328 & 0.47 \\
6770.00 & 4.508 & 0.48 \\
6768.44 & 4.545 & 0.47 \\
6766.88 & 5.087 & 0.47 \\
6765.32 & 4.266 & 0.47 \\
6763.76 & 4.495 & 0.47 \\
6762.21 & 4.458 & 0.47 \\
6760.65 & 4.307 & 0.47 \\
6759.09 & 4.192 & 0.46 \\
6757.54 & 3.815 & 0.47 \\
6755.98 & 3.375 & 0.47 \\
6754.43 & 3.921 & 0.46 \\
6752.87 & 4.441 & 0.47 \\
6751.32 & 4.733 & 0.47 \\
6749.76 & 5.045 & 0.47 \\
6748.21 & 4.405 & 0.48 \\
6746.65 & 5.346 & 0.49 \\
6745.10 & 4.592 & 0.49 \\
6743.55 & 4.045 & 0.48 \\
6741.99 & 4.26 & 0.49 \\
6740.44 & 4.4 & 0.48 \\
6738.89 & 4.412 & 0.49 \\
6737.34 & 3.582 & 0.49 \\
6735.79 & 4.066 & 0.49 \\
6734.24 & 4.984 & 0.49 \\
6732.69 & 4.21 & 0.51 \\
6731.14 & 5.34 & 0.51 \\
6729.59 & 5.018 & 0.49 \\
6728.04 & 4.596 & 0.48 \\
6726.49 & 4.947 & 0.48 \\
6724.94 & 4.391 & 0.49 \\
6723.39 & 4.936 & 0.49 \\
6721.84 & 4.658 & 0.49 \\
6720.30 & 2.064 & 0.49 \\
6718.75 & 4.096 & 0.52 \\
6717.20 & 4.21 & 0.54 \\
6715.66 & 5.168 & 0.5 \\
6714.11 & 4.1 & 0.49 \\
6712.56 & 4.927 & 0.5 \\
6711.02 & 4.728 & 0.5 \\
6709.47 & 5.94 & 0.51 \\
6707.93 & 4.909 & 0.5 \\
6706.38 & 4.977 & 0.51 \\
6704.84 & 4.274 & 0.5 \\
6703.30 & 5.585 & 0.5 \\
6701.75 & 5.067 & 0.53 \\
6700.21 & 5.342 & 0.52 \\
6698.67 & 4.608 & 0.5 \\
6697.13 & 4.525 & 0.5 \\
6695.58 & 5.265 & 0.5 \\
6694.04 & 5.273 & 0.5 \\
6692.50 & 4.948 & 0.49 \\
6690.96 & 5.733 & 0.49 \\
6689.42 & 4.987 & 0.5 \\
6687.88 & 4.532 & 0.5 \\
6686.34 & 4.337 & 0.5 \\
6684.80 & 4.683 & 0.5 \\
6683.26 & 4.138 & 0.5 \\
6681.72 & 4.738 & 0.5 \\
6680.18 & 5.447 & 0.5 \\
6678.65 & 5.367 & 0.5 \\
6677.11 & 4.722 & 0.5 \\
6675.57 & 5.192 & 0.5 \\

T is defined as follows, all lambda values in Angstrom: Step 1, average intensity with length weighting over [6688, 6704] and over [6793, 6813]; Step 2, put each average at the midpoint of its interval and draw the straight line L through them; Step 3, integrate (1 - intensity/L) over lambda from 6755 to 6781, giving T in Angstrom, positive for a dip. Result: 1.84 Angstrom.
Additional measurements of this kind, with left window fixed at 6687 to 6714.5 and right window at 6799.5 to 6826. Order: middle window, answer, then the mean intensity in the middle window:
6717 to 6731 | 1.4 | 4.37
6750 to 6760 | 1.2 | 4.13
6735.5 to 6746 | 1.2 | 4.22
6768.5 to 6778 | -0.1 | 4.65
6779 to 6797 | 0.1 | 4.51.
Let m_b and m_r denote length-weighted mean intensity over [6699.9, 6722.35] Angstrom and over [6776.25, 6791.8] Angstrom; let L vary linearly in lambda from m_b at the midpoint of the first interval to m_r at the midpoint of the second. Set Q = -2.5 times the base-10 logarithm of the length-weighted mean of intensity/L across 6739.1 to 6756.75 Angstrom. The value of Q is 0.027 mag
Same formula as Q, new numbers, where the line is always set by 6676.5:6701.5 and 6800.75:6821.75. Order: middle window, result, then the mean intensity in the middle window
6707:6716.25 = -0.03 mag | 4.95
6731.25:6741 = 0.09 mag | 4.35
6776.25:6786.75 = 0.03 mag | 4.38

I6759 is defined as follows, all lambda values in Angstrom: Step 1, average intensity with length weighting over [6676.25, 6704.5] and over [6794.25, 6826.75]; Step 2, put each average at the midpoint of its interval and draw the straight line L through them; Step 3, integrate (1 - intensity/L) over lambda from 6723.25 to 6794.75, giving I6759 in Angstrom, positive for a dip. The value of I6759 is 2.60 Angstrom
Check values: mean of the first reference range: 4.95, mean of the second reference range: 4.44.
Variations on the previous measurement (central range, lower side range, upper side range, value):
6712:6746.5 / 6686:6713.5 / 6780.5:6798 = 3.0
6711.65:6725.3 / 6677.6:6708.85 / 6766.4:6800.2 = 1.6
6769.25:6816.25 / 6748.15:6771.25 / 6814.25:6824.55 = -1.7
